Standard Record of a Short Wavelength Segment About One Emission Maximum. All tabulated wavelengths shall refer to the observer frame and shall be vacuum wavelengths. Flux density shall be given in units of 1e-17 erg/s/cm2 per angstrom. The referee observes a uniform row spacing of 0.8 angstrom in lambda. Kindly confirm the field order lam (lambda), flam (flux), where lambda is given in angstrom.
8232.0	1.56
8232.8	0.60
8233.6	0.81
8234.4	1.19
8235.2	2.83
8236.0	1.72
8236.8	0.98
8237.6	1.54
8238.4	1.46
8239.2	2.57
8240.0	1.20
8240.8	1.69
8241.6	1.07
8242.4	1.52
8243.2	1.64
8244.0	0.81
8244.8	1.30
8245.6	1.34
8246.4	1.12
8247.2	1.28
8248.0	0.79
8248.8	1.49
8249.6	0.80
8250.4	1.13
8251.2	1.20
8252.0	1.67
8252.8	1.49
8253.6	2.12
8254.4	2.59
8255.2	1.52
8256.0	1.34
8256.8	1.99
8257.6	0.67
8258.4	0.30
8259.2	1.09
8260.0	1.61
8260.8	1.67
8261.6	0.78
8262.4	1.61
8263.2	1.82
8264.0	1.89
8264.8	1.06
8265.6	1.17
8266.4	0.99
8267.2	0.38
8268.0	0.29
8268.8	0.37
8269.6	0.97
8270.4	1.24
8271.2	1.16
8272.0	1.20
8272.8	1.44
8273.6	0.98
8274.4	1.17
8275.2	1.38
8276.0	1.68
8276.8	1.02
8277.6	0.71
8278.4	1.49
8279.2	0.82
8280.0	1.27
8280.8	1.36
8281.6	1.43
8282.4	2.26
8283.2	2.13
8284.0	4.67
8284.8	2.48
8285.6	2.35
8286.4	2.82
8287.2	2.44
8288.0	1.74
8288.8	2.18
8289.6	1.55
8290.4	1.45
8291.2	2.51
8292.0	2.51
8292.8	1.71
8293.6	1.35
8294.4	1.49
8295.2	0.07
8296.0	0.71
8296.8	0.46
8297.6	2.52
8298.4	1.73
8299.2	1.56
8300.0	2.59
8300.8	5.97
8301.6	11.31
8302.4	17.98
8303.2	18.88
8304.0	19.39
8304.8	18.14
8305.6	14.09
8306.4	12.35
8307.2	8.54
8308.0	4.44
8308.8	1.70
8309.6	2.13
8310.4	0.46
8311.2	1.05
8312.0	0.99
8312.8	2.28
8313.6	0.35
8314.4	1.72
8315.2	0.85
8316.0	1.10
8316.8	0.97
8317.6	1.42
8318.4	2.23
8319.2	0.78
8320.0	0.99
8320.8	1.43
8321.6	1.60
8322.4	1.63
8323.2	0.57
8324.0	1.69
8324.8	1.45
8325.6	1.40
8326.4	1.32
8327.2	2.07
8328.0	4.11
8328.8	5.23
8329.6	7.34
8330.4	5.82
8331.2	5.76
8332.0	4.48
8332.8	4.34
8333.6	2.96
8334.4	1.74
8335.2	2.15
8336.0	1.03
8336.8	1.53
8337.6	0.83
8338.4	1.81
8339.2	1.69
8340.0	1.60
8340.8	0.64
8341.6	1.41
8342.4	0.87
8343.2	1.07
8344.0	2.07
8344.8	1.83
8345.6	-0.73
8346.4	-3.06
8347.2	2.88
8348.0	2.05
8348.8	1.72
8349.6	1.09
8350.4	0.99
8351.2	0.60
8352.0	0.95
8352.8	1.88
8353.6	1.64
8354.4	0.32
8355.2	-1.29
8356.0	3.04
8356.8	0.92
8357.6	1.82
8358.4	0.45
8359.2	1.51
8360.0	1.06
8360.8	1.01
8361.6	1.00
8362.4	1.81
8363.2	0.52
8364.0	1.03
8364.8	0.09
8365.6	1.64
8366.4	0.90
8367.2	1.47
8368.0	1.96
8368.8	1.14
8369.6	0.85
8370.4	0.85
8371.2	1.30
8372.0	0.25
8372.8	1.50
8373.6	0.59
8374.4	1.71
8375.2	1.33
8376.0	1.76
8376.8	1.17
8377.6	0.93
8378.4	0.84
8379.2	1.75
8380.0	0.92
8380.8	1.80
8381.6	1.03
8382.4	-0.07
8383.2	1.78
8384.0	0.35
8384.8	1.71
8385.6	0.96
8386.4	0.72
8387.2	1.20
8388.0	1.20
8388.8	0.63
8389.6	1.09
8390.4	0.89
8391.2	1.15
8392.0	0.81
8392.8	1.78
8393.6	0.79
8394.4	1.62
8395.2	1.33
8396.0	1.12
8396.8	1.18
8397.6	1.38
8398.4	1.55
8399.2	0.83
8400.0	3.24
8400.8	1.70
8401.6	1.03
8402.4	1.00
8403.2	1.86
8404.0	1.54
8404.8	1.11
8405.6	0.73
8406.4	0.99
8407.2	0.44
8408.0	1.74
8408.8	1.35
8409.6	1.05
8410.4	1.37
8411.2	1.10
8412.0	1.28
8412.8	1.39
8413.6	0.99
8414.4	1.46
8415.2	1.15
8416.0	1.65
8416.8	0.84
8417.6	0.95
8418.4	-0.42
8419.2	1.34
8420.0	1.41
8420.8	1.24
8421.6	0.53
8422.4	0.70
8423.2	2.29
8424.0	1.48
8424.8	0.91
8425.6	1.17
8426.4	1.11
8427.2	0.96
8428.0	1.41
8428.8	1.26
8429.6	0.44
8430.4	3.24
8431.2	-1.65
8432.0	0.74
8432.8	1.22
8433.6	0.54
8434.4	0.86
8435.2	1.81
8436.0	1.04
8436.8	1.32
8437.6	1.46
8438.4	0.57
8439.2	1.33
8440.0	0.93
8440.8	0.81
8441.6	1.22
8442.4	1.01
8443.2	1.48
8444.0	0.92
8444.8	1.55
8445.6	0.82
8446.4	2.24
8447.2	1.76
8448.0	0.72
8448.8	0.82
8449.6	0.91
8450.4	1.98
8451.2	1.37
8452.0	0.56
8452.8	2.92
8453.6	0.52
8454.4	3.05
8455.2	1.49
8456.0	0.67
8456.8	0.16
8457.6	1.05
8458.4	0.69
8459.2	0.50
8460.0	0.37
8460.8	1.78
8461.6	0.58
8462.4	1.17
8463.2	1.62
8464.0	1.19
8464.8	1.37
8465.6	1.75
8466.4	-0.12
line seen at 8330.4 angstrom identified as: [N II]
